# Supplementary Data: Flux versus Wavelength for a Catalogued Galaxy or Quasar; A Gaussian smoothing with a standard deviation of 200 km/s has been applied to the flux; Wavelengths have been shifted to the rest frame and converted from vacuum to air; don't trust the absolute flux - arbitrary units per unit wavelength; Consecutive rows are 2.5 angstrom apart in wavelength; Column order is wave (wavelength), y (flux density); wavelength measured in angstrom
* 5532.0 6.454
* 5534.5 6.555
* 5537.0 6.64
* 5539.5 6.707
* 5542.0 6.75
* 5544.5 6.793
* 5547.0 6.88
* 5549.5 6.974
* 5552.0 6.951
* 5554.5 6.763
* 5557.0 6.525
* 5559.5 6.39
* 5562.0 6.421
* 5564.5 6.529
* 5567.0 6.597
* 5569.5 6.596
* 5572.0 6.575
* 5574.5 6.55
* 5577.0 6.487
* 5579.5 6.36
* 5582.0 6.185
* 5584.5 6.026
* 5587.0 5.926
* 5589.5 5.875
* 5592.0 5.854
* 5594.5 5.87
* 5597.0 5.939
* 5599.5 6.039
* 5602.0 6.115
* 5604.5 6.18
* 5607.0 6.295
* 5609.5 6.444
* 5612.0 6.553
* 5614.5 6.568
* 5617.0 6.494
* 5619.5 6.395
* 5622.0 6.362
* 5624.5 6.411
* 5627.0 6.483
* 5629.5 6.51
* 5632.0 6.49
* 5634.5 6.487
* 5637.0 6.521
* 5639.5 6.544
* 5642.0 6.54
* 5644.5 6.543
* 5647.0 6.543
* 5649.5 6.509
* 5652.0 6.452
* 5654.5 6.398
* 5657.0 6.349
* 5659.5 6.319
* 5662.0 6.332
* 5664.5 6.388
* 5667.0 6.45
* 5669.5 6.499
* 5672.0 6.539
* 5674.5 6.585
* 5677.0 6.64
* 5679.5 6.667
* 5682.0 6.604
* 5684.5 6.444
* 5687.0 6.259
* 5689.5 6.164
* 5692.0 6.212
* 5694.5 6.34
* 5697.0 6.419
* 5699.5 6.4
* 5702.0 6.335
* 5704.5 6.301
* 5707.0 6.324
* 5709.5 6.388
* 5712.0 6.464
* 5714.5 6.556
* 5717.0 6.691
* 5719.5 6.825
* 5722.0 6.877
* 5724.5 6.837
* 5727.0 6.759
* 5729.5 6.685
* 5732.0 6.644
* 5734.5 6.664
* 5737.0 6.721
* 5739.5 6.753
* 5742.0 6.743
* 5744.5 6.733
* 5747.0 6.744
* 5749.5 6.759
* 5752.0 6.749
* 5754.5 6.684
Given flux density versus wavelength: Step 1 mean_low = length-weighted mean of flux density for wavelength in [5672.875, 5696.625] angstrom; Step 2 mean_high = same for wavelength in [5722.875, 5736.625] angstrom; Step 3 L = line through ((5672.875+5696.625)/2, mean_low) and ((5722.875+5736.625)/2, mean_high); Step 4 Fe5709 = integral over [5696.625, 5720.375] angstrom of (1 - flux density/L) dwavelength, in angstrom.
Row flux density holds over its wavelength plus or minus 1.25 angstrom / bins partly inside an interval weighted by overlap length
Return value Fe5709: 0.4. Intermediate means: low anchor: 6.44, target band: 6.47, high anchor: 6.72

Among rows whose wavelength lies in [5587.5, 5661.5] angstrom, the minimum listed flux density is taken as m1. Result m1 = 5.854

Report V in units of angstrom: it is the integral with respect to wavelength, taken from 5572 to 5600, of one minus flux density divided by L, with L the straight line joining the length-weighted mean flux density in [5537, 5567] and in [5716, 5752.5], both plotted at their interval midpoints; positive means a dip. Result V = 2.4 angstrom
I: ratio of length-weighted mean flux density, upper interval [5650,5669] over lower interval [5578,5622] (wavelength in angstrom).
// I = 1.03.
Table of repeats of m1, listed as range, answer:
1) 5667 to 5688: 6.259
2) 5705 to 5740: 6.324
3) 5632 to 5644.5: 6.487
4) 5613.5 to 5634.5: 6.362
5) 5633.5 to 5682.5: 6.319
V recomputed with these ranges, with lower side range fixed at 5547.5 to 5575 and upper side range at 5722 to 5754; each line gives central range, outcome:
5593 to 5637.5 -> 2.20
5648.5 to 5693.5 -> 1.78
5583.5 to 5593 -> 1.04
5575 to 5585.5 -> 0.56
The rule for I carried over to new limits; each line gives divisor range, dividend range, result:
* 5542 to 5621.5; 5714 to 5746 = 1.05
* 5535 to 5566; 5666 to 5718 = 0.96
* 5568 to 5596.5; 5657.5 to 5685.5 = 1.05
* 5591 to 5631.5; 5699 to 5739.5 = 1.05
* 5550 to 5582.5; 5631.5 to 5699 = 0.98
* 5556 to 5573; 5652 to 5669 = 0.98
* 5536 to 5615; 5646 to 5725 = 1.01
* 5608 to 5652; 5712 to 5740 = 1.03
